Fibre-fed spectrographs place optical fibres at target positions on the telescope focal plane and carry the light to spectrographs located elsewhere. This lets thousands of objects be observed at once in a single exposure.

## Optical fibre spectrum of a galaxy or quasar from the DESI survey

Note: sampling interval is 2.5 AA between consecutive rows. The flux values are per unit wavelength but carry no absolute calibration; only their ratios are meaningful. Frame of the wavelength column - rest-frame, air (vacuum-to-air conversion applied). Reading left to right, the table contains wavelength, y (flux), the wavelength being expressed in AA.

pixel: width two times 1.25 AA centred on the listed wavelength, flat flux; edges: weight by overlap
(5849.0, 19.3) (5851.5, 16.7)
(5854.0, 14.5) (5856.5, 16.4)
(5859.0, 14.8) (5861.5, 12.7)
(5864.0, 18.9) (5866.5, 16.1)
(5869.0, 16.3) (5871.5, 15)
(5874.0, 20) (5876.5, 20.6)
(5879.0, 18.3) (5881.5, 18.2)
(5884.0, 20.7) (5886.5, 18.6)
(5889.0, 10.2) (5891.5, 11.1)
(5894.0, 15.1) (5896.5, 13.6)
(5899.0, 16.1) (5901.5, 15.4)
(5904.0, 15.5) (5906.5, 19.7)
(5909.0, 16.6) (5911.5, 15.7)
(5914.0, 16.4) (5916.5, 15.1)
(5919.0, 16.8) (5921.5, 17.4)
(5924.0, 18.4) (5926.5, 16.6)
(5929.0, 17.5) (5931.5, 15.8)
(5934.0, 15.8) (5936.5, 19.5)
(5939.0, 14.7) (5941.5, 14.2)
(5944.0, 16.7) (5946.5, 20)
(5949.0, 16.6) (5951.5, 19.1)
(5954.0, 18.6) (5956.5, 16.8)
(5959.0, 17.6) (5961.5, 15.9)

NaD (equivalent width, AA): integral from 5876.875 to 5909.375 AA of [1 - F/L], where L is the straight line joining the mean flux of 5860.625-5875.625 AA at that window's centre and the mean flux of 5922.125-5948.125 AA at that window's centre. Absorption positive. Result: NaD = 1.1 AA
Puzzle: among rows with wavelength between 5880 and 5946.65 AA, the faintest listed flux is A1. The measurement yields 10.2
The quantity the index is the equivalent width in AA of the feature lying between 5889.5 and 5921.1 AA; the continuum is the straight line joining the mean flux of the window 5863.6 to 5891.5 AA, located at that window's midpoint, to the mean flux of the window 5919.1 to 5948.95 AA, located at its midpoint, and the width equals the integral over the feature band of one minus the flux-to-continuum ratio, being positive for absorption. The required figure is 2.9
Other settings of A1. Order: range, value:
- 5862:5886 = 15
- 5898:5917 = 15.1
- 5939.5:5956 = 14.2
